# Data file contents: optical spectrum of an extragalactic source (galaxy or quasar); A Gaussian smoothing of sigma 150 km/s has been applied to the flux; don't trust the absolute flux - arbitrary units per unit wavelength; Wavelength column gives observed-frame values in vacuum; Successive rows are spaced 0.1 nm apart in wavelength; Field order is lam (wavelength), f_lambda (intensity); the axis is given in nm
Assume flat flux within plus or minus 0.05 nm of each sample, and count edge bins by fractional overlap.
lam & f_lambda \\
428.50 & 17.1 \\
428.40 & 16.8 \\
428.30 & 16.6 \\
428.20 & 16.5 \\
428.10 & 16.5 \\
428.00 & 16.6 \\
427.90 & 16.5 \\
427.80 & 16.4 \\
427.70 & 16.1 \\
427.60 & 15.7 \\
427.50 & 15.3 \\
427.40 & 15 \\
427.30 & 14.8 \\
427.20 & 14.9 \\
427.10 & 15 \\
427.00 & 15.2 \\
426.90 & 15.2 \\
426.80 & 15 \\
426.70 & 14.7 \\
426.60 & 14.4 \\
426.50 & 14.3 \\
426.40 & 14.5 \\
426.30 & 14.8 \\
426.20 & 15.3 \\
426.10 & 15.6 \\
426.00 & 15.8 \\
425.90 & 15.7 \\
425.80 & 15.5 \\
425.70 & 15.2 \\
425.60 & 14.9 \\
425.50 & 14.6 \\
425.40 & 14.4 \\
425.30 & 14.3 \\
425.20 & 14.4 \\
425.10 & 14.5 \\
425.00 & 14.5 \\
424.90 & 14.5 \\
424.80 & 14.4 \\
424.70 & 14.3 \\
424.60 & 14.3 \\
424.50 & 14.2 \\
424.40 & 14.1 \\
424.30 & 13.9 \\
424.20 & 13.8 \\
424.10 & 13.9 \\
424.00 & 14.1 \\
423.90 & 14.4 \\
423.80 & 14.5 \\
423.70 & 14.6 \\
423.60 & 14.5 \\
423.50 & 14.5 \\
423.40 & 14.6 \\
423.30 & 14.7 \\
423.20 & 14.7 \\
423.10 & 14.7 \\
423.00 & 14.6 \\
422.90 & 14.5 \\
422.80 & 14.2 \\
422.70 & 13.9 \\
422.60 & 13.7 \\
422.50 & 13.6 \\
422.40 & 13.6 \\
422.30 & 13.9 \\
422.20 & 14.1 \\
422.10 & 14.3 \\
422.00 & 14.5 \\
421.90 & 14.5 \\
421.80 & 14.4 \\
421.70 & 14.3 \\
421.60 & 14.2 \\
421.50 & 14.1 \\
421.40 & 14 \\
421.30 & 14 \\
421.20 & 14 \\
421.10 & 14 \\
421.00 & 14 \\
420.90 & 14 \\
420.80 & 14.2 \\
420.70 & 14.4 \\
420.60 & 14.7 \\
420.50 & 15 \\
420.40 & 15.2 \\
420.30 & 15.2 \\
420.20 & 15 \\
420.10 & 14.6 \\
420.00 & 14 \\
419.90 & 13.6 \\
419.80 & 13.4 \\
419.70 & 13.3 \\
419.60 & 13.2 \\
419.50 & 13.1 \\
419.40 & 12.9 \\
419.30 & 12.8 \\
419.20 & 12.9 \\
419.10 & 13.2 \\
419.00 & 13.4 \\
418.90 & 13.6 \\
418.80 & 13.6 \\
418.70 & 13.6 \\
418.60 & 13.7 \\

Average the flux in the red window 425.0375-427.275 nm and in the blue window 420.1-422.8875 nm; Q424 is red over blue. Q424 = 1.05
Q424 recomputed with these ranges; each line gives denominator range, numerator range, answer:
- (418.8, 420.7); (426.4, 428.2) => 1.11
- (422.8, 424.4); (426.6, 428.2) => 1.08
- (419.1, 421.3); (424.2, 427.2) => 1.06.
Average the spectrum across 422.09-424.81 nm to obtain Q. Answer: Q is 14.2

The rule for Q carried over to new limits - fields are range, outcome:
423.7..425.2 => 14.3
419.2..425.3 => 14.2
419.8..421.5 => 14.3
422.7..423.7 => 14.5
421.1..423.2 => 14.2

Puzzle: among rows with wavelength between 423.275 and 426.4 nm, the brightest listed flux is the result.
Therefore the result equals 15.8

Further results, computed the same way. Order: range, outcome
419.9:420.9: 15.2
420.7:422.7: 14.5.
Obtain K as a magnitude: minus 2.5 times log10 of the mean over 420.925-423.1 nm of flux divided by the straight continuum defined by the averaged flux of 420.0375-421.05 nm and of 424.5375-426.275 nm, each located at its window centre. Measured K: 0.04 mag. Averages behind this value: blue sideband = 14.6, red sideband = 14.8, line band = 14.1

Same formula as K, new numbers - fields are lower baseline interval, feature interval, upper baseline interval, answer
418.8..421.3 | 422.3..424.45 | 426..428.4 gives 0.030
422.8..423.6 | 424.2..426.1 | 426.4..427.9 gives 0.017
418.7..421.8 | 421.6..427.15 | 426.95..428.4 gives 0.034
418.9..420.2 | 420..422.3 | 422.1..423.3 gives -0.044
